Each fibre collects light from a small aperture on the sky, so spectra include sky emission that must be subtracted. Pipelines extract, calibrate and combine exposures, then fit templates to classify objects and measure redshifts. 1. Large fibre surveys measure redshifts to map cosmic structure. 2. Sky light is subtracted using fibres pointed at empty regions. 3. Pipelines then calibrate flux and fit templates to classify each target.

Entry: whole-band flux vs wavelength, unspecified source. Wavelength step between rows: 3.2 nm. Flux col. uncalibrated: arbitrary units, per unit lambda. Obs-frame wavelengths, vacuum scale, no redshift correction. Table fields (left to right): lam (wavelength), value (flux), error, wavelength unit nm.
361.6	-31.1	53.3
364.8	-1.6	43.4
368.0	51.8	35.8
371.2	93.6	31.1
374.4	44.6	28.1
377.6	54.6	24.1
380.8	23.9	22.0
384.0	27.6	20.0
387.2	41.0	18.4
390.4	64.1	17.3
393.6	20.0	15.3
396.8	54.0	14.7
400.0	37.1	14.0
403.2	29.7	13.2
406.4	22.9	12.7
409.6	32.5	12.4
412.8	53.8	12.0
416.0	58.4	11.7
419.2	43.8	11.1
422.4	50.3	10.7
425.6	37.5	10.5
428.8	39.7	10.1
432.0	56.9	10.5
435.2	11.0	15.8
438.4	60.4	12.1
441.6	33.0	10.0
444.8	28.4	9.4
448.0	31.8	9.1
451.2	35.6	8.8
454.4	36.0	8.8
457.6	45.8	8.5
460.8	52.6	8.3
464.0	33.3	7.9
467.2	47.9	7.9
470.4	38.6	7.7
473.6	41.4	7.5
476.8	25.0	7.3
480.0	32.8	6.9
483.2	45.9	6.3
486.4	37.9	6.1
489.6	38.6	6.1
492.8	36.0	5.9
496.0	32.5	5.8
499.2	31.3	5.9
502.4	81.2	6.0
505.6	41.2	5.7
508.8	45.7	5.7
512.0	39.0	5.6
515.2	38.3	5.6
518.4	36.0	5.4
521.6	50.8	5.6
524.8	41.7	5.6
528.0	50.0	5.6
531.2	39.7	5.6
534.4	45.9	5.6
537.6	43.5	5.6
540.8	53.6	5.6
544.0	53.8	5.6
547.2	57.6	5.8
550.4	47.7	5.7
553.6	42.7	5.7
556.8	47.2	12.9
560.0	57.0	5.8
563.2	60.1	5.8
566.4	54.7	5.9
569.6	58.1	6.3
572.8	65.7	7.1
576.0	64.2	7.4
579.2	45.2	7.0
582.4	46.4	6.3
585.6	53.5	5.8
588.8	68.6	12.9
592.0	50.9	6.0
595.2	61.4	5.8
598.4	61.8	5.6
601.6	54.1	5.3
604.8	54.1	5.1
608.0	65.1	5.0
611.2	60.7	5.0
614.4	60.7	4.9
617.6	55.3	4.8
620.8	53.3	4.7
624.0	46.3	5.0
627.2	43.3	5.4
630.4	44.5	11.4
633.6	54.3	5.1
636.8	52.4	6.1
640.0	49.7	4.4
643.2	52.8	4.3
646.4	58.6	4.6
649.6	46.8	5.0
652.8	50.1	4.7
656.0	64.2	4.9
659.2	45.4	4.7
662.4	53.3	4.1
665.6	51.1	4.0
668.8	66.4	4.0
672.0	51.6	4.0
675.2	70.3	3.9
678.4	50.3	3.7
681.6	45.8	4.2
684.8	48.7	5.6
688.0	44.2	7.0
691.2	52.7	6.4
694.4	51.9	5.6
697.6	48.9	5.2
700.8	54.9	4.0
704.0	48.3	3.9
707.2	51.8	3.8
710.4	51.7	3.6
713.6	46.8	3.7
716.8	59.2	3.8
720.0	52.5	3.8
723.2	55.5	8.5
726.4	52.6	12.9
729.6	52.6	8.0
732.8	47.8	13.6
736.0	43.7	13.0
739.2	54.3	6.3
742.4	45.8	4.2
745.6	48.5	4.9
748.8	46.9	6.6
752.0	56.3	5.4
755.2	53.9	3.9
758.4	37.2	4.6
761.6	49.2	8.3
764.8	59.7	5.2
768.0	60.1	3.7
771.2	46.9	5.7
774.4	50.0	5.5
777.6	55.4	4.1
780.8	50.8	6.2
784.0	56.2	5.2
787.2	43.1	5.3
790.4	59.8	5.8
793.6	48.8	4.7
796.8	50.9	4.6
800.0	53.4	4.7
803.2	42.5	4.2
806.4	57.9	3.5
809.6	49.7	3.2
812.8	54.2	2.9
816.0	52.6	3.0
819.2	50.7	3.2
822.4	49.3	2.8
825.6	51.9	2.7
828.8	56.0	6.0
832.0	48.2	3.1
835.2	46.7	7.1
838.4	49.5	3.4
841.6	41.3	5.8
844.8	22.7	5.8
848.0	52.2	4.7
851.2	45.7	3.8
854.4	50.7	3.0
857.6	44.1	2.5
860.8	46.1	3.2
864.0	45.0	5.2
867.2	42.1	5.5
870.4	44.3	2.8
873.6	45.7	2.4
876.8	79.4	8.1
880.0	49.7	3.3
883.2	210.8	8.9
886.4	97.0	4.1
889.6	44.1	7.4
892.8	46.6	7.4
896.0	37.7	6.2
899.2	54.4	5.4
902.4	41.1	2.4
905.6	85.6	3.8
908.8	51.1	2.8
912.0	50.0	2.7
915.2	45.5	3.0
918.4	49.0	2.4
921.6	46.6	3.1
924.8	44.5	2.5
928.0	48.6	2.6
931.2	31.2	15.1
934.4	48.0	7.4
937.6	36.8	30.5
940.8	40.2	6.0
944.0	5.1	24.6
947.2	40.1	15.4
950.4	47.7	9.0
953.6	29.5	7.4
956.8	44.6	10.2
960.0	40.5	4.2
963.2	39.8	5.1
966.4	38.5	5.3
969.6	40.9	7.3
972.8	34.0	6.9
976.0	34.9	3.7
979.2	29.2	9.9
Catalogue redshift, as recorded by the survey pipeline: 0.35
